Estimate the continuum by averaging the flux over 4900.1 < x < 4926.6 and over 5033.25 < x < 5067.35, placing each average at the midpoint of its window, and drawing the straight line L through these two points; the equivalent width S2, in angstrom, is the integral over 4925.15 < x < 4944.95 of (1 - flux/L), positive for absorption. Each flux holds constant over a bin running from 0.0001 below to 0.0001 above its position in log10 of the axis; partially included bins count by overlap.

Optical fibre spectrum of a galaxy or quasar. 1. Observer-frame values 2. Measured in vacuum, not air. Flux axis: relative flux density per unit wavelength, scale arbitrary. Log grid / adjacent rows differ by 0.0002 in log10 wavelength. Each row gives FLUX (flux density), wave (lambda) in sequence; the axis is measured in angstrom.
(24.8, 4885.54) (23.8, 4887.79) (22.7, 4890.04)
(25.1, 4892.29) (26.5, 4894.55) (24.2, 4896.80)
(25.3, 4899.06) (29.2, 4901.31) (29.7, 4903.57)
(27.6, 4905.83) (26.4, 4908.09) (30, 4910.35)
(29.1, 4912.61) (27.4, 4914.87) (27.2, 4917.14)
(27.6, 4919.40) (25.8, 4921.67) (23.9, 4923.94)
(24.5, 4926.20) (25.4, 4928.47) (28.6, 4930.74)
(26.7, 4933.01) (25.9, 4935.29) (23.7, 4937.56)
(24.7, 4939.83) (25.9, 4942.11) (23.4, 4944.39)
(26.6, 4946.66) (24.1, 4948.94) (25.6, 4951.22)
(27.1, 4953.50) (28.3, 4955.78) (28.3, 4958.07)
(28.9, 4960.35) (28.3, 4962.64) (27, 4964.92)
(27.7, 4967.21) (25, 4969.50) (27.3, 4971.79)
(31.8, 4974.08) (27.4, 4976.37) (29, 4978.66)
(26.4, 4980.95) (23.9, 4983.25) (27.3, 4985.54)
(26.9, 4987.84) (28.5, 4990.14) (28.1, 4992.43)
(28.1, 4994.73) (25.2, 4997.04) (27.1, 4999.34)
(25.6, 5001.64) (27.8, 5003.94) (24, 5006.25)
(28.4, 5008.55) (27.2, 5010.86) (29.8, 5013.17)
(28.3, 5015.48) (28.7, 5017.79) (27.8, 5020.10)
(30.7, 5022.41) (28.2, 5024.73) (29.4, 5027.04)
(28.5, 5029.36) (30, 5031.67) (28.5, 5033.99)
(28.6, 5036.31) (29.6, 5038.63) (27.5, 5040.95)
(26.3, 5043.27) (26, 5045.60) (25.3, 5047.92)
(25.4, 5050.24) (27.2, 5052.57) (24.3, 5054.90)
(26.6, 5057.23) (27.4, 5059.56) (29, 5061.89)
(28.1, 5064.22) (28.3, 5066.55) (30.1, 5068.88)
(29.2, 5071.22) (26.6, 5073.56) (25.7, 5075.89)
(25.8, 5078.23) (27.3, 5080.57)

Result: 1.4 angstrom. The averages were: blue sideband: 27.4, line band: 25.5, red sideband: 27.2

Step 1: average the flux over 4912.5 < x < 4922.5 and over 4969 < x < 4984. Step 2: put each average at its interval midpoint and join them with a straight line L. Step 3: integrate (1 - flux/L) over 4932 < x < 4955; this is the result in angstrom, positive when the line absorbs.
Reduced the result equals 1.64 angstrom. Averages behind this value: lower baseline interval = 27.3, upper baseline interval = 27.4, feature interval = 25.4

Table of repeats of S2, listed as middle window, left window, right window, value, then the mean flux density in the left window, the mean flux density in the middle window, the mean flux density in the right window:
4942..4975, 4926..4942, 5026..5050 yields -1.0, 25.7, 27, 27.9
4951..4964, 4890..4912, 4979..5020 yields -0.4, 26.9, 27.9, 27.2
